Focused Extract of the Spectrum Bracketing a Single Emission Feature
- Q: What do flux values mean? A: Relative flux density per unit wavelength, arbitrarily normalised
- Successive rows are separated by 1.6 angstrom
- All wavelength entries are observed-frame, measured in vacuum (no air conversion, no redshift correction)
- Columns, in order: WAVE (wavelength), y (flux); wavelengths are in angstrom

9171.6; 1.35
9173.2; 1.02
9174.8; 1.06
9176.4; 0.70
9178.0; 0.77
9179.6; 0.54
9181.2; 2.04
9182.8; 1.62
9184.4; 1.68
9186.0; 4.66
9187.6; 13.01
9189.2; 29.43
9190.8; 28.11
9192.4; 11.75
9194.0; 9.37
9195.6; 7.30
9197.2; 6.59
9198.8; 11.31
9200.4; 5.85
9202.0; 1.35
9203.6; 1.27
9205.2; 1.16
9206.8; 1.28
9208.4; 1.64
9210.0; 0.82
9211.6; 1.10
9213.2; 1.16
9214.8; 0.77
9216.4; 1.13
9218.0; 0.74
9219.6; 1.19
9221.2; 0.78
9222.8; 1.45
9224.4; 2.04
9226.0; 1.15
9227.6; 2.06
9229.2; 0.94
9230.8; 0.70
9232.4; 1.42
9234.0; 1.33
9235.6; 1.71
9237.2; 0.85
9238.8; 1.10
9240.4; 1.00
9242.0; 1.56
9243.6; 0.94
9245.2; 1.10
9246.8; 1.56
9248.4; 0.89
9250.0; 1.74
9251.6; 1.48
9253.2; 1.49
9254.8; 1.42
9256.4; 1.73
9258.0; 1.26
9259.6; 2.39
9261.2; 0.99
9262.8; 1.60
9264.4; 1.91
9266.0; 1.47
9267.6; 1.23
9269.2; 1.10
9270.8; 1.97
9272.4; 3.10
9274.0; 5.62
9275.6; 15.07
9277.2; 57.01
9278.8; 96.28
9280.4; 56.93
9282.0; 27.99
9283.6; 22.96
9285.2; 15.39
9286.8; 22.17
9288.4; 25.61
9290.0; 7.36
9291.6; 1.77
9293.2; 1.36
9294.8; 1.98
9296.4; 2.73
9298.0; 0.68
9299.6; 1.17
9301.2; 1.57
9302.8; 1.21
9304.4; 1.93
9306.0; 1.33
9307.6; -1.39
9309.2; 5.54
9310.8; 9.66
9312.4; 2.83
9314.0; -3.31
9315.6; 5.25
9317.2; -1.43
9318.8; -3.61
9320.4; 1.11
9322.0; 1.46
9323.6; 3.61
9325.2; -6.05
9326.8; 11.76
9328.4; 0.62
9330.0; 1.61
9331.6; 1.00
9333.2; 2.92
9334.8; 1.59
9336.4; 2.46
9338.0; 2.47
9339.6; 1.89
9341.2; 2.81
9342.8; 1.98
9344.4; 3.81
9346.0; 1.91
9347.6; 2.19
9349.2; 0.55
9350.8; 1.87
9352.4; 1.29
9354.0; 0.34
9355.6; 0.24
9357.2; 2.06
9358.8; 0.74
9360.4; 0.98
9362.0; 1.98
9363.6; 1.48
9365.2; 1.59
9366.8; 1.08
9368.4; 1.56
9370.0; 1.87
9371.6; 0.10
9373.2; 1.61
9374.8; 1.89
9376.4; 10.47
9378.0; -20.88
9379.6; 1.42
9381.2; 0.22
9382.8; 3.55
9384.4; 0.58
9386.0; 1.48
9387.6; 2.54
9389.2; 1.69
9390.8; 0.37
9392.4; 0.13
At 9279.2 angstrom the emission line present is [O III] 5007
